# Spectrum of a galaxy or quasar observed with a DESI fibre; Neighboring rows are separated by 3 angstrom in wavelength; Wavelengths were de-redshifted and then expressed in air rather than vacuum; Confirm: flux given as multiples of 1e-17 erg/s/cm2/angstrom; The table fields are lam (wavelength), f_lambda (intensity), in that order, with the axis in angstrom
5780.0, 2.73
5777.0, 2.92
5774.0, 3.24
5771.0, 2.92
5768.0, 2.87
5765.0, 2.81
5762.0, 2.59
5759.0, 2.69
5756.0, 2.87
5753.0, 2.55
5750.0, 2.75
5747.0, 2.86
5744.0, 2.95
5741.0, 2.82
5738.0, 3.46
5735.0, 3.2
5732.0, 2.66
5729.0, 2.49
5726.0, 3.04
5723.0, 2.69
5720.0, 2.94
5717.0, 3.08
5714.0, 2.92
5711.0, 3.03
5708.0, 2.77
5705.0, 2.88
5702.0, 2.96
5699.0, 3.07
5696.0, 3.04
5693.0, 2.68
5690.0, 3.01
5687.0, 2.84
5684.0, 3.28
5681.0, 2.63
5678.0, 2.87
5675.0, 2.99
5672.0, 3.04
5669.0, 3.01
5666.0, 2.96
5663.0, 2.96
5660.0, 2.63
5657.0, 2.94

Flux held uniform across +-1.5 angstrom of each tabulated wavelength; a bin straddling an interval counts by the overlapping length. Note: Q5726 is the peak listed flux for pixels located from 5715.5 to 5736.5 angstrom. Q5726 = 3.2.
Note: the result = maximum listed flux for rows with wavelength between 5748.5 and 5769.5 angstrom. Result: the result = 2.87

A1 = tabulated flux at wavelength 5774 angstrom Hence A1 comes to 3.24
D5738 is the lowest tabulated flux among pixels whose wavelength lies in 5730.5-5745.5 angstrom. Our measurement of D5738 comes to 2.66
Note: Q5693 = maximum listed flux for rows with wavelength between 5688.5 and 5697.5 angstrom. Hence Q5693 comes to 3.04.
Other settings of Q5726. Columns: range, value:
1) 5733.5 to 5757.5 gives 3.46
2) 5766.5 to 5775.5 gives 3.24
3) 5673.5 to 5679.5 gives 2.99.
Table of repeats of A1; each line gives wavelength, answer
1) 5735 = 3.2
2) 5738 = 3.46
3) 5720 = 2.94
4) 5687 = 2.84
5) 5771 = 2.92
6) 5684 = 3.28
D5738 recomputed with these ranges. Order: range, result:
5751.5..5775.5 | 2.55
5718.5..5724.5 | 2.69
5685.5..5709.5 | 2.68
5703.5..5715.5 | 2.77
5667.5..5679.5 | 2.87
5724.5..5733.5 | 2.49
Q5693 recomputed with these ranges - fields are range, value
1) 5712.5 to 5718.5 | 3.08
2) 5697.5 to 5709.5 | 3.07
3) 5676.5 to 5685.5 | 3.28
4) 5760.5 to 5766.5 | 2.81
